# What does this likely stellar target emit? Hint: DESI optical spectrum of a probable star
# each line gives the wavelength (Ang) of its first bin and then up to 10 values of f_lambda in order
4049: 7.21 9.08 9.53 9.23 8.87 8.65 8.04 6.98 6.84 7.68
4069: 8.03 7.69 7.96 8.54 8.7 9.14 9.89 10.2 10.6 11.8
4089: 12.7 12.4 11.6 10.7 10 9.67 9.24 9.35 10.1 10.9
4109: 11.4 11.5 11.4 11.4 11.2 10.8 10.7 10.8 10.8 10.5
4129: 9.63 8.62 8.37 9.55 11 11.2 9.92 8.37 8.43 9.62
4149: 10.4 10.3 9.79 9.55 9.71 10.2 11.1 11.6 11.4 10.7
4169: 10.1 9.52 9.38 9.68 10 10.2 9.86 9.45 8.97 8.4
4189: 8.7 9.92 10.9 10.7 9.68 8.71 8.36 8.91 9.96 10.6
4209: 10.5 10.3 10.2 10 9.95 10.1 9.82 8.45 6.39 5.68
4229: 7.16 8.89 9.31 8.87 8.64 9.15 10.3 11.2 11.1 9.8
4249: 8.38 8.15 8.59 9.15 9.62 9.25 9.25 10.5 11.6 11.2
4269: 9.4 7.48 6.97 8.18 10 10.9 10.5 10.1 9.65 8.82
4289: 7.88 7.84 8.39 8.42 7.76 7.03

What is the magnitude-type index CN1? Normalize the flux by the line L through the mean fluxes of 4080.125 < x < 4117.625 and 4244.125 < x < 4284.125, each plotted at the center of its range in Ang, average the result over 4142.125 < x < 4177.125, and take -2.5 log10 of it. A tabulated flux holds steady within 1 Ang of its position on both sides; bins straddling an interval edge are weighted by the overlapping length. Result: 0.037 mag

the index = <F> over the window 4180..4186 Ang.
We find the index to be 9.43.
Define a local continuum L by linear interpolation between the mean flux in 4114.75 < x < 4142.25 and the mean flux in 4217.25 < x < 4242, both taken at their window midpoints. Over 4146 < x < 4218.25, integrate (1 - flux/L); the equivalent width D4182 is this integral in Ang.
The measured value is -4.2 Ang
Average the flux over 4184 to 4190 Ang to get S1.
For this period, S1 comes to 8.69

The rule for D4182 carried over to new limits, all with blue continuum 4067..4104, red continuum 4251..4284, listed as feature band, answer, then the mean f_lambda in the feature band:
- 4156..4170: -1.43 Ang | 10.7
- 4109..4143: -2.30 Ang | 10.4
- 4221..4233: 2.36 Ang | 7.69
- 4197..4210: 0.14 Ang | 9.52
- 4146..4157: -0.22 Ang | 9.91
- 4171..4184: -0.10 Ang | 9.74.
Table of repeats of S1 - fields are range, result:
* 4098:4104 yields 9.42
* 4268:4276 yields 8.01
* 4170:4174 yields 9.45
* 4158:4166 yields 11.1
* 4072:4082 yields 8.85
